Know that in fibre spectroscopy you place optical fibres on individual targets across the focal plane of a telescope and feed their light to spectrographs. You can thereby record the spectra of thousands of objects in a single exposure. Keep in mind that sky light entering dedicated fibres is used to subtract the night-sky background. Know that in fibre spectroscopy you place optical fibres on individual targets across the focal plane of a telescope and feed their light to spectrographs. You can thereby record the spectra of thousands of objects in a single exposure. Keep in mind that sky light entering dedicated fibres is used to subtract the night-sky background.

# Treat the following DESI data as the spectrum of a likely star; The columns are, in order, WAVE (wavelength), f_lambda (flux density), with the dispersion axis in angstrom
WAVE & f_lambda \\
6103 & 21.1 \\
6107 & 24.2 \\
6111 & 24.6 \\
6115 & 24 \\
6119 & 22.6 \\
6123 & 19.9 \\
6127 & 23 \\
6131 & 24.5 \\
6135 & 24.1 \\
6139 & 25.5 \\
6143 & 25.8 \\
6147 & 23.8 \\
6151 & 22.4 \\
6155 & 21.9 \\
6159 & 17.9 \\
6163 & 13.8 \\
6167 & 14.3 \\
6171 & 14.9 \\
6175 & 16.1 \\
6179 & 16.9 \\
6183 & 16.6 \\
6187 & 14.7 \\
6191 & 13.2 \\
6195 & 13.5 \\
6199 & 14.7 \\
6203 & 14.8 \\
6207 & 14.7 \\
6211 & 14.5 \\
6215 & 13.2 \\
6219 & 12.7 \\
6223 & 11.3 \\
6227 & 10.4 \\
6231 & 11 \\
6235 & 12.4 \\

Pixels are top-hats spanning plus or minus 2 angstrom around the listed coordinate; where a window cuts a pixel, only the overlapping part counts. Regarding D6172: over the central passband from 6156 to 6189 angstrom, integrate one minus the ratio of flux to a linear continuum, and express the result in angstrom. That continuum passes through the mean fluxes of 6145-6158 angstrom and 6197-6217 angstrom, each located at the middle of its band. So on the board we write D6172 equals 5.9 angstrom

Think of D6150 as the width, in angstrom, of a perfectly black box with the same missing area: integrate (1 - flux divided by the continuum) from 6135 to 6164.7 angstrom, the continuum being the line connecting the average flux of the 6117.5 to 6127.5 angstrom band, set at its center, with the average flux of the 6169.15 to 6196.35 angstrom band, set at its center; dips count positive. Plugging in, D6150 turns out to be -4.8 angstrom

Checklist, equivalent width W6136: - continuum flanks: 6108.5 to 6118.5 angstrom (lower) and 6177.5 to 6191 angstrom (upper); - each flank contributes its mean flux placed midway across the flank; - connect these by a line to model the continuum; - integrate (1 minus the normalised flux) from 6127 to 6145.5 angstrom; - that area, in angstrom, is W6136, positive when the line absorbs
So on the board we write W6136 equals -3.0 angstrom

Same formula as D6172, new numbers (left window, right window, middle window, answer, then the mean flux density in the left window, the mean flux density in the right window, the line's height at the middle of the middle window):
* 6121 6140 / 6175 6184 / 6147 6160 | -0.8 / 23.3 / 16.6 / 20.2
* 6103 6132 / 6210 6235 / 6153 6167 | 1.0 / 23.1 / 12.1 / 18.6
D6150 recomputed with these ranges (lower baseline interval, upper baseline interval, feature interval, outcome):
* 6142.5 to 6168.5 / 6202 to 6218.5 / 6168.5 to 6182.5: 1.34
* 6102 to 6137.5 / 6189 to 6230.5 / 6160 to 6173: 2.46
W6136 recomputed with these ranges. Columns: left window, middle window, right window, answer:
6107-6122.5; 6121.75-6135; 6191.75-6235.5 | -0.5 angstrom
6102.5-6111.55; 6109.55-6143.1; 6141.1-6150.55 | 0.4 angstrom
